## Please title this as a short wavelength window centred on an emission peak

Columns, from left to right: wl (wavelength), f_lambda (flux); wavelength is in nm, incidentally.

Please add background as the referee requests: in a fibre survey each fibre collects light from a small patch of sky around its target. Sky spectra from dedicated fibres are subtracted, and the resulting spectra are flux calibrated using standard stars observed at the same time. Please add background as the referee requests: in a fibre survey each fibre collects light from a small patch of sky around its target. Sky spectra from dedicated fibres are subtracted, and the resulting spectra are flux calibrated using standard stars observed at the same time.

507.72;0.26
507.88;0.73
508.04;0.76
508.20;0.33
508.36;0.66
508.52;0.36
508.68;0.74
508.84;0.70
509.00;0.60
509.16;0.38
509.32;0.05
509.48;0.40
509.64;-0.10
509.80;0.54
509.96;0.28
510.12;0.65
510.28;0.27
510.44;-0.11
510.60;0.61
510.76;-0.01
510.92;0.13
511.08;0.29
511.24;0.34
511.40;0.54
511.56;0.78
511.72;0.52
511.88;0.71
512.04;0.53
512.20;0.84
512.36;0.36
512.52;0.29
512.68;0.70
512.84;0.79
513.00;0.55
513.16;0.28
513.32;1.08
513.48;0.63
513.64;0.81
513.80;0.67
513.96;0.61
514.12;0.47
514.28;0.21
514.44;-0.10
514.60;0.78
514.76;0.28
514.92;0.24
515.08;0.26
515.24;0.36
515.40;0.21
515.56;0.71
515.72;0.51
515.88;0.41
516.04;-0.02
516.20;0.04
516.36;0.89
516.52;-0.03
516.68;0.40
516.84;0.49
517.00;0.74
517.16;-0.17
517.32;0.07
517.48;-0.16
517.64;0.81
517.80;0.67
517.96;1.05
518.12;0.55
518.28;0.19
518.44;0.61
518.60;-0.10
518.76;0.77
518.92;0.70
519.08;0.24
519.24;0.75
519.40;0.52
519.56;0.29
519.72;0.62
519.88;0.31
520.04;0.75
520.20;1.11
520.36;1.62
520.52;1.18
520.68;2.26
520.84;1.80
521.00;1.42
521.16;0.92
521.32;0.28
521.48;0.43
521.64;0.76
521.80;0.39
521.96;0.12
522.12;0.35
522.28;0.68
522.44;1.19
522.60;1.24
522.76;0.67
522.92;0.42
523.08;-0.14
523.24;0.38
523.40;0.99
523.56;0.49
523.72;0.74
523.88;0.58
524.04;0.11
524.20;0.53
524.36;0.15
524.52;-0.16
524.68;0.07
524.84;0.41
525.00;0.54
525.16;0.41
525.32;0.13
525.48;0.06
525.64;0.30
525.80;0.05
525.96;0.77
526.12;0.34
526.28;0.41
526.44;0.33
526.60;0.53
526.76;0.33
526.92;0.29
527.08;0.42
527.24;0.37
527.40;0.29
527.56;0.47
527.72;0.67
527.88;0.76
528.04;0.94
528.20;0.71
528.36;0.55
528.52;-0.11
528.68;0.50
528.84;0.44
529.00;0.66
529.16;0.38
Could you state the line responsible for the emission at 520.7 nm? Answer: [O II] 3727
